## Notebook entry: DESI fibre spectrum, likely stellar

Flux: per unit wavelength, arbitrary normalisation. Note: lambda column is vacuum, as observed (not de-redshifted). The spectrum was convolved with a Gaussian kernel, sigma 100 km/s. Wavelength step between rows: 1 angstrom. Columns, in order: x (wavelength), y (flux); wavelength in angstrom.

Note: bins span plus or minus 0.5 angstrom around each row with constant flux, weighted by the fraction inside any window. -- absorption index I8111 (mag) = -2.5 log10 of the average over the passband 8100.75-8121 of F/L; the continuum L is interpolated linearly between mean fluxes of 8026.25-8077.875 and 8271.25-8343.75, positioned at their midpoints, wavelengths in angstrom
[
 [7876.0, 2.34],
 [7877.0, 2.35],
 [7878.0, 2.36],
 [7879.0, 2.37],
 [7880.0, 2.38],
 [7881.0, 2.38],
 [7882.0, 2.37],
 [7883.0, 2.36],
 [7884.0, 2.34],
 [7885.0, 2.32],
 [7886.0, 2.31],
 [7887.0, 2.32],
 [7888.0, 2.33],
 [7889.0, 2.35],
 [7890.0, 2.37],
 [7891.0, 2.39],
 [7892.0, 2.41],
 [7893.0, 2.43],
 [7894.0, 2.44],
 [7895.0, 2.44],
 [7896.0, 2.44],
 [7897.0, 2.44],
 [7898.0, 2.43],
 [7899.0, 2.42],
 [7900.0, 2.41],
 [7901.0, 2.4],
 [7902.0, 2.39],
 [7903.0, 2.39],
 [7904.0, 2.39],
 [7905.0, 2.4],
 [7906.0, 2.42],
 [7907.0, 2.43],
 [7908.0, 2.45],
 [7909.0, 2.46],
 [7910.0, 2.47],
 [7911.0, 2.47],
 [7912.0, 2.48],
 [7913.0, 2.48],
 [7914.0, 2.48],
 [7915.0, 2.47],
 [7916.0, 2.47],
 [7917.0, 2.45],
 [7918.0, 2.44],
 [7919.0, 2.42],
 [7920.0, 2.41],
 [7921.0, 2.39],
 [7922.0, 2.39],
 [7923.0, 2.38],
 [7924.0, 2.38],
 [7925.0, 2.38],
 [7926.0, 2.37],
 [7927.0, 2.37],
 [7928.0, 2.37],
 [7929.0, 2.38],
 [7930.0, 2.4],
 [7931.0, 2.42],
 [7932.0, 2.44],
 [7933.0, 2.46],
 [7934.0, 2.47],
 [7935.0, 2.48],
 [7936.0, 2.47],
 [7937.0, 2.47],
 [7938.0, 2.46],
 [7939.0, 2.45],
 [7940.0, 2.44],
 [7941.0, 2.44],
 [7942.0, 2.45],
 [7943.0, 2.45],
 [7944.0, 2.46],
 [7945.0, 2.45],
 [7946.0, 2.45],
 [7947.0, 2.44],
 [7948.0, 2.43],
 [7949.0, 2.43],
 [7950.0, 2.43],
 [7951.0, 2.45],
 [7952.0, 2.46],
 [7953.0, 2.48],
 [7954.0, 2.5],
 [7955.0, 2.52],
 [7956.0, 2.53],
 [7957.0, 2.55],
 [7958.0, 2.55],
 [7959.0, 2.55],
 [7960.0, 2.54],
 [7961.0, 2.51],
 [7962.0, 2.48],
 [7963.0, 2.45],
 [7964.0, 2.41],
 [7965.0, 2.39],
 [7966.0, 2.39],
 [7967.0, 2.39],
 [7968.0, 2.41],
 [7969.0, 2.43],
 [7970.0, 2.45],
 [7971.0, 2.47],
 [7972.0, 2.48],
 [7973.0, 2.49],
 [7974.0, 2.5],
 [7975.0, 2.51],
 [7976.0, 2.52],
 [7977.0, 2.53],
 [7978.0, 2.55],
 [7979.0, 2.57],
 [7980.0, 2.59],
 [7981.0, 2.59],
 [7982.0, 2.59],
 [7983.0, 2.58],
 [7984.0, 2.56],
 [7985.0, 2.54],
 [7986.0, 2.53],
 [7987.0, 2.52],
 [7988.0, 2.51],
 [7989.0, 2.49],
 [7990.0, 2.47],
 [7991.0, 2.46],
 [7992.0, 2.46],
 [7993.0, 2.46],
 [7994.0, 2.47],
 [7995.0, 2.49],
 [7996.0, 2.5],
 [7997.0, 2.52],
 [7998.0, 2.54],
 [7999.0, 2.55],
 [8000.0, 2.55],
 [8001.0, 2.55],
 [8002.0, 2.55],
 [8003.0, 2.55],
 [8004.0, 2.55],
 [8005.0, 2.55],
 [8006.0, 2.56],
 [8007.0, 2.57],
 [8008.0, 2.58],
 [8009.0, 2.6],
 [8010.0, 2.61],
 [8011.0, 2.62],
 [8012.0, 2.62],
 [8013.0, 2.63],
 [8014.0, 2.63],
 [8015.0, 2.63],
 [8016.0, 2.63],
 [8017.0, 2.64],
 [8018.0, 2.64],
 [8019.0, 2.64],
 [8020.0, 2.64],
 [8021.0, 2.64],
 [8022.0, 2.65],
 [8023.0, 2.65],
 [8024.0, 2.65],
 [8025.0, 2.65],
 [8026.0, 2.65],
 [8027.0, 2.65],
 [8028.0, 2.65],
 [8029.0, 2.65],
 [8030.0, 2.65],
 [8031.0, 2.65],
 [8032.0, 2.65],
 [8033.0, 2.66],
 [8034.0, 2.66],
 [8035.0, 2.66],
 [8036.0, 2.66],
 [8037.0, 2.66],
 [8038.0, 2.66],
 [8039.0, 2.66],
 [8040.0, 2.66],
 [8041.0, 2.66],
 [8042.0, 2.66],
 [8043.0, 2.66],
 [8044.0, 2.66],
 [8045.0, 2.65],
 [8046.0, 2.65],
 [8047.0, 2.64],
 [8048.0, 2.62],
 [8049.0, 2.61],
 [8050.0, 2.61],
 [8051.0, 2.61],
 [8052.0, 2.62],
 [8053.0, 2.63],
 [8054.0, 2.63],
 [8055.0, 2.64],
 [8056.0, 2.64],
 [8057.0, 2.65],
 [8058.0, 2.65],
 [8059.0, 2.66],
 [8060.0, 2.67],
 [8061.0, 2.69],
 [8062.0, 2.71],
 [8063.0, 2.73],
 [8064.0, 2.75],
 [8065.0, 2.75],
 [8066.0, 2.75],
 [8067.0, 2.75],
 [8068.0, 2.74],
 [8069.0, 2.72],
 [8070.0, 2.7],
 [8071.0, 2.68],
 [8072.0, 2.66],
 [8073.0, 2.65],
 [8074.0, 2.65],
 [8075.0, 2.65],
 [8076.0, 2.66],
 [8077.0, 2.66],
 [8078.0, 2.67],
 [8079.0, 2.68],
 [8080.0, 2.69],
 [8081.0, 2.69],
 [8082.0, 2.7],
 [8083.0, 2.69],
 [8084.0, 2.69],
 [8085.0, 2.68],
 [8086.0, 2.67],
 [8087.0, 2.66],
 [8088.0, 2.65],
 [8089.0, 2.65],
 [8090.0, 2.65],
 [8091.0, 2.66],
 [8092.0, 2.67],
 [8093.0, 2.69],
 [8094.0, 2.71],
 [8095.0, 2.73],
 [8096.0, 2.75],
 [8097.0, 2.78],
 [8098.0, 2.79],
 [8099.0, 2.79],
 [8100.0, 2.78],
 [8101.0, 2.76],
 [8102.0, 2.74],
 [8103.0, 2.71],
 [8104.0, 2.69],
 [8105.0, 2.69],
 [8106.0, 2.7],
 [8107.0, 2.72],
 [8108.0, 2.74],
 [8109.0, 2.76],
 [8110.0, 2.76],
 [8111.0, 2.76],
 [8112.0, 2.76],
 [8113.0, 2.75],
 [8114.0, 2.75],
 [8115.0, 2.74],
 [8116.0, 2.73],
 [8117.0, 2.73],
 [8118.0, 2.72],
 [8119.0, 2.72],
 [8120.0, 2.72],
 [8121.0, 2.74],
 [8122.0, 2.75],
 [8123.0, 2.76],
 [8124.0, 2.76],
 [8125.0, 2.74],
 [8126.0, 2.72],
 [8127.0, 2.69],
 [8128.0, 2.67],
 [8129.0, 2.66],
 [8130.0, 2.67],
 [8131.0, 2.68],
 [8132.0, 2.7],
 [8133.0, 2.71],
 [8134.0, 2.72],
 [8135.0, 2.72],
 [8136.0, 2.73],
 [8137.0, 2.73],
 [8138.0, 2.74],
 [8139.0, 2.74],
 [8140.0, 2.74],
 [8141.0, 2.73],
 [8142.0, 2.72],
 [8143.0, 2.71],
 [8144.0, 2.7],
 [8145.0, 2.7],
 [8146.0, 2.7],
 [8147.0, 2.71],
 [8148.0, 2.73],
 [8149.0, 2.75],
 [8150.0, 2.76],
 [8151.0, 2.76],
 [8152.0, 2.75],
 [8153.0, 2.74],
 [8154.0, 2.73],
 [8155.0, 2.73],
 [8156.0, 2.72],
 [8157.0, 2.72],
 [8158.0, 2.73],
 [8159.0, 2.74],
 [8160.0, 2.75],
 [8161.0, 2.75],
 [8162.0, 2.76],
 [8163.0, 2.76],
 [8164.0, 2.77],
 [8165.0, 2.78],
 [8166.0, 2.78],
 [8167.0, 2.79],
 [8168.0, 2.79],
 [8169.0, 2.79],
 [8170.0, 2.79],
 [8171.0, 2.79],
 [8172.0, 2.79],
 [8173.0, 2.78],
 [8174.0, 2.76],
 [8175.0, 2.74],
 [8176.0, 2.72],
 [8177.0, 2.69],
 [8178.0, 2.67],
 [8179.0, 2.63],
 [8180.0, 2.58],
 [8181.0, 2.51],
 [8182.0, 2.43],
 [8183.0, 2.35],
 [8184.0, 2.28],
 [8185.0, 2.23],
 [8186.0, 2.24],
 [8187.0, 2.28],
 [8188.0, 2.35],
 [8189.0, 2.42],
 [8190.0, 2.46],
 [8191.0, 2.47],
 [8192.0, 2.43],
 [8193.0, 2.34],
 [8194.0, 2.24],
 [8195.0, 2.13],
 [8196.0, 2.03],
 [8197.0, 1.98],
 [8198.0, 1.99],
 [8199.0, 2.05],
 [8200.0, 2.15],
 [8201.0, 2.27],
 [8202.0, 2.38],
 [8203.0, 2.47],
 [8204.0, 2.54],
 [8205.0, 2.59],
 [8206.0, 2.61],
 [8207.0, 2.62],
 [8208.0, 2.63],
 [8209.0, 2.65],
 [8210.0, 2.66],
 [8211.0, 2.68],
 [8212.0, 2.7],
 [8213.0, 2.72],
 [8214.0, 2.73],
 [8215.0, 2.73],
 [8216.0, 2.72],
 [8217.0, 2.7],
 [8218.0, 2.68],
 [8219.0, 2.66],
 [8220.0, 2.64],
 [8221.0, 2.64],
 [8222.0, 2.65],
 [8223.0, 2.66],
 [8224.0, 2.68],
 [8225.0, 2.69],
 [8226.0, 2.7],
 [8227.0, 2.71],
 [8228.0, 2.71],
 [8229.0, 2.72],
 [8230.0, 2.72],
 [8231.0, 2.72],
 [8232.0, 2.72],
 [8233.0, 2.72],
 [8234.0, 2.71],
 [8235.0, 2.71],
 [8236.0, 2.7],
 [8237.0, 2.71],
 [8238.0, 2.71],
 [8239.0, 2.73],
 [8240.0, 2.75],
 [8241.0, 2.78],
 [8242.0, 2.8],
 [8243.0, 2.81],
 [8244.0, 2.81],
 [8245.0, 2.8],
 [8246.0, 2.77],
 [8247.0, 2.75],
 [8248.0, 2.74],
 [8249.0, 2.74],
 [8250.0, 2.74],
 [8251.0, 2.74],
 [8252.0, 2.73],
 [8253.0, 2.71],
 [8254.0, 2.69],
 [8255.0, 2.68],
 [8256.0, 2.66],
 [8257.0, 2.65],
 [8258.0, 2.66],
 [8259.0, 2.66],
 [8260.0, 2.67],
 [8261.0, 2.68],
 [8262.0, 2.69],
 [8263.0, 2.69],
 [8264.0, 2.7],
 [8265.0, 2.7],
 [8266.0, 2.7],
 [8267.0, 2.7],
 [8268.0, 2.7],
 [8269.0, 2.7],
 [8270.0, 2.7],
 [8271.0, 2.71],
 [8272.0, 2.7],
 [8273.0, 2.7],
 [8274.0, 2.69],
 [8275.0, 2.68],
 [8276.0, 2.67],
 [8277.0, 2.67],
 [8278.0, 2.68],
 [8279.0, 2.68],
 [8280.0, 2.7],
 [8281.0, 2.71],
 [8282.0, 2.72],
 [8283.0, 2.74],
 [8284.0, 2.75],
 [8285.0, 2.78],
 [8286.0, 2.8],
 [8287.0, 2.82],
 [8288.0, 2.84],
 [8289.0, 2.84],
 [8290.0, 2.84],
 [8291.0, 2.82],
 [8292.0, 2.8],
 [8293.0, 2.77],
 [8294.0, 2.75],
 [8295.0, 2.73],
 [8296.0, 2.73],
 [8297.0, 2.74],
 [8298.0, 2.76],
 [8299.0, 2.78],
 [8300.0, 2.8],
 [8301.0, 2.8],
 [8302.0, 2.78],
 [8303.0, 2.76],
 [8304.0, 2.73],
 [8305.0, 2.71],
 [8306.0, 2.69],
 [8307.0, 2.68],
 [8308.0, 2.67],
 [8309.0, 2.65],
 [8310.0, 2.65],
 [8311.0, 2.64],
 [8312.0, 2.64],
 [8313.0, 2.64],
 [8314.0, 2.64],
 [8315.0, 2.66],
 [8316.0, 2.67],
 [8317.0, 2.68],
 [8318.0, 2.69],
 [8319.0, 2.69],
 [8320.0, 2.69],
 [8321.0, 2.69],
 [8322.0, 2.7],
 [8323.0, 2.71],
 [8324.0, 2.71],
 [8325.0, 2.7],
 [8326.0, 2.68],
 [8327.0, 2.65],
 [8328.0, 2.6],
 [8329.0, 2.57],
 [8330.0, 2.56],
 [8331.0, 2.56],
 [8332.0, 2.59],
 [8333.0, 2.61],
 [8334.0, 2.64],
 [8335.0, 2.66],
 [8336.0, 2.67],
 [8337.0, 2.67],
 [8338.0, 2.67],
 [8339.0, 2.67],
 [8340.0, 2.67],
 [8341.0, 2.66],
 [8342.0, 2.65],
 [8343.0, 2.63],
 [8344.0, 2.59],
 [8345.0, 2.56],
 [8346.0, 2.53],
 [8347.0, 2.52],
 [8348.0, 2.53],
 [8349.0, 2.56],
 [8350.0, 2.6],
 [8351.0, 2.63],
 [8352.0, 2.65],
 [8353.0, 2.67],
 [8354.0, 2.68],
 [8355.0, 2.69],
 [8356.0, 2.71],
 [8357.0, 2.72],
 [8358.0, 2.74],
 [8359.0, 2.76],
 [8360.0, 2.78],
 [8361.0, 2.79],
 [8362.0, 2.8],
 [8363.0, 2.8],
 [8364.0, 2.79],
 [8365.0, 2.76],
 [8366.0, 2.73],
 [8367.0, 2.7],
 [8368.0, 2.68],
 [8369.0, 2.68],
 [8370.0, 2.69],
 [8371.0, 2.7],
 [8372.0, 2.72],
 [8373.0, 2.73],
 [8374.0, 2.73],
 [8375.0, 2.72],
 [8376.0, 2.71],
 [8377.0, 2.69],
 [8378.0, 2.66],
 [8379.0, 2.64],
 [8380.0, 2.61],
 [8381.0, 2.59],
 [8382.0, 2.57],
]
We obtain -0.024 mag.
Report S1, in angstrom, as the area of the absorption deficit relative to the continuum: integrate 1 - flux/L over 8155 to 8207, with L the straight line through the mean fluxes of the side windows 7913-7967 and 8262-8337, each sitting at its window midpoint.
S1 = 1.8 angstrom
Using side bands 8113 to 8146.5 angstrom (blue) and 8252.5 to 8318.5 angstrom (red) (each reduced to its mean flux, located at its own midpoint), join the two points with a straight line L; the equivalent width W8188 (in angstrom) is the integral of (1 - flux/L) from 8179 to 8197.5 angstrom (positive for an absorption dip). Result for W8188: 2.7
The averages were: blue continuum 2.72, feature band 2.33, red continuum 2.71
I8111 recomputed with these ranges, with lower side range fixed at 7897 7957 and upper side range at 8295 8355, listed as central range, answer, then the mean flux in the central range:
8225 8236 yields -0.042 mag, 2.71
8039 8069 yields -0.067 mag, 2.67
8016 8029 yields -0.065 mag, 2.65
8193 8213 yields 0.086 mag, 2.4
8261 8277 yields -0.026 mag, 2.69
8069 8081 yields -0.063 mag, 2.67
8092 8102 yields -0.088 mag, 2.75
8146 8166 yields -0.072 mag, 2.74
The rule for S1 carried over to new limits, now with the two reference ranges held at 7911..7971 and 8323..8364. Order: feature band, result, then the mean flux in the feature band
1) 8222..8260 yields -1.7 angstrom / 2.72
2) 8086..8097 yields -0.7 angstrom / 2.69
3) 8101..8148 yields -3.3 angstrom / 2.72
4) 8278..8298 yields -1.0 angstrom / 2.76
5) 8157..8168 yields -0.9 angstrom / 2.76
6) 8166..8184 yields -0.7 angstrom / 2.67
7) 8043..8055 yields -0.6 angstrom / 2.63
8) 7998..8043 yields -2.5 angstrom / 2.62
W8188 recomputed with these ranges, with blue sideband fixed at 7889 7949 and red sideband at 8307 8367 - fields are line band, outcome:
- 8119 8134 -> -1.0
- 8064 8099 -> -2.4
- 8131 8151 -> -1.3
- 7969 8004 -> -0.7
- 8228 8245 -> -0.9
